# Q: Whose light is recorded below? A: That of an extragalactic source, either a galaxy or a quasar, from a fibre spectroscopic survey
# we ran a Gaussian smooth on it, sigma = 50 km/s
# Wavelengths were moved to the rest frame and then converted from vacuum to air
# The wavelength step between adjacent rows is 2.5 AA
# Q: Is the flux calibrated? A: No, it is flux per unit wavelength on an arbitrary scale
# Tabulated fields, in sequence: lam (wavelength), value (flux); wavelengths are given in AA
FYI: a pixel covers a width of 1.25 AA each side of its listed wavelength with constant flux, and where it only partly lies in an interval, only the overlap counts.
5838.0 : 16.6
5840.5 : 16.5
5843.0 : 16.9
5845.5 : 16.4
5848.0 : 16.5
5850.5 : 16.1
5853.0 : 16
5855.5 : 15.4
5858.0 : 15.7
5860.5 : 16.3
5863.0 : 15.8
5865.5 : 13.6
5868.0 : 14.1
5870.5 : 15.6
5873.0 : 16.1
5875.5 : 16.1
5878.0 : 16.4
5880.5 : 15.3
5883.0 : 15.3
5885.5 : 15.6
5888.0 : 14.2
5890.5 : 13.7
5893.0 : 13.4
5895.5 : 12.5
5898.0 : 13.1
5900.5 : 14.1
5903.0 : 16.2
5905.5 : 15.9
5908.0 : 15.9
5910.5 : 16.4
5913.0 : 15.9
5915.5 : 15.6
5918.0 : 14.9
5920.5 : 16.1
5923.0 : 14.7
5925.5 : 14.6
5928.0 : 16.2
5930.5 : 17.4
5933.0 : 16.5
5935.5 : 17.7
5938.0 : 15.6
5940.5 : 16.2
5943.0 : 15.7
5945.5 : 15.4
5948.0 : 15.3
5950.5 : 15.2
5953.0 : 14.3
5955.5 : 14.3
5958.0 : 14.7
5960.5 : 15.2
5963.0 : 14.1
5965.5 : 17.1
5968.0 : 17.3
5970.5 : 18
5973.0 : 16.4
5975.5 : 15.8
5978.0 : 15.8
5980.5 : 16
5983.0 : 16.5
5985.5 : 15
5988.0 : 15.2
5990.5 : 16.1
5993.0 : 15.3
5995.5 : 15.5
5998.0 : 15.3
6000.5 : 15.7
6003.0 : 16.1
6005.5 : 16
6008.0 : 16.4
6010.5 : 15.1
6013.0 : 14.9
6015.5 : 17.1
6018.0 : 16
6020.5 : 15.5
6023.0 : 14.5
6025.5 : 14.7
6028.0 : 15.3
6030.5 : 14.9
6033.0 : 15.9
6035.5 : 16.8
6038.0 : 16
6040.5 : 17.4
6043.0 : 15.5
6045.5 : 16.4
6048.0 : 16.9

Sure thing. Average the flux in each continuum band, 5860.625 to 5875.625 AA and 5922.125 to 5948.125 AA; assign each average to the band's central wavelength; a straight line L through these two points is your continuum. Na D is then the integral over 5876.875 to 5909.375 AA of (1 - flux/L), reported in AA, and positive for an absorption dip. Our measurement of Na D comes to 1.62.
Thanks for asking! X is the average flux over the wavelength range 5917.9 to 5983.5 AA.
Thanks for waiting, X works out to 15.8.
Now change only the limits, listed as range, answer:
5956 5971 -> 15.9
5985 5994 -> 15.4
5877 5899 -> 14.4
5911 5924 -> 15.5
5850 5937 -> 15.4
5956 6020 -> 15.8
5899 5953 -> 15.7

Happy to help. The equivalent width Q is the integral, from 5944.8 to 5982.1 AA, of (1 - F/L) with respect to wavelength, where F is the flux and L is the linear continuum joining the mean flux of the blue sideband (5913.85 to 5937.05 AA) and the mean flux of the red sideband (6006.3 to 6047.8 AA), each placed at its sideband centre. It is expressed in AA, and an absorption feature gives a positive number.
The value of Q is 0.54 AA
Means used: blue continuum 16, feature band 15.7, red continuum 15.8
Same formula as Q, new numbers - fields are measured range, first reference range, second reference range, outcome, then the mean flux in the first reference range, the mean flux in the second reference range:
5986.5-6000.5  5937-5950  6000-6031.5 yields 0.1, 15.6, 15.6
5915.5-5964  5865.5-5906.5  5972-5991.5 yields -0.3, 14.8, 15.8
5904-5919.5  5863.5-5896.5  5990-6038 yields -0.8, 14.8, 15.6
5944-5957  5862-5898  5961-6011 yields 0.5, 14.8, 15.9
